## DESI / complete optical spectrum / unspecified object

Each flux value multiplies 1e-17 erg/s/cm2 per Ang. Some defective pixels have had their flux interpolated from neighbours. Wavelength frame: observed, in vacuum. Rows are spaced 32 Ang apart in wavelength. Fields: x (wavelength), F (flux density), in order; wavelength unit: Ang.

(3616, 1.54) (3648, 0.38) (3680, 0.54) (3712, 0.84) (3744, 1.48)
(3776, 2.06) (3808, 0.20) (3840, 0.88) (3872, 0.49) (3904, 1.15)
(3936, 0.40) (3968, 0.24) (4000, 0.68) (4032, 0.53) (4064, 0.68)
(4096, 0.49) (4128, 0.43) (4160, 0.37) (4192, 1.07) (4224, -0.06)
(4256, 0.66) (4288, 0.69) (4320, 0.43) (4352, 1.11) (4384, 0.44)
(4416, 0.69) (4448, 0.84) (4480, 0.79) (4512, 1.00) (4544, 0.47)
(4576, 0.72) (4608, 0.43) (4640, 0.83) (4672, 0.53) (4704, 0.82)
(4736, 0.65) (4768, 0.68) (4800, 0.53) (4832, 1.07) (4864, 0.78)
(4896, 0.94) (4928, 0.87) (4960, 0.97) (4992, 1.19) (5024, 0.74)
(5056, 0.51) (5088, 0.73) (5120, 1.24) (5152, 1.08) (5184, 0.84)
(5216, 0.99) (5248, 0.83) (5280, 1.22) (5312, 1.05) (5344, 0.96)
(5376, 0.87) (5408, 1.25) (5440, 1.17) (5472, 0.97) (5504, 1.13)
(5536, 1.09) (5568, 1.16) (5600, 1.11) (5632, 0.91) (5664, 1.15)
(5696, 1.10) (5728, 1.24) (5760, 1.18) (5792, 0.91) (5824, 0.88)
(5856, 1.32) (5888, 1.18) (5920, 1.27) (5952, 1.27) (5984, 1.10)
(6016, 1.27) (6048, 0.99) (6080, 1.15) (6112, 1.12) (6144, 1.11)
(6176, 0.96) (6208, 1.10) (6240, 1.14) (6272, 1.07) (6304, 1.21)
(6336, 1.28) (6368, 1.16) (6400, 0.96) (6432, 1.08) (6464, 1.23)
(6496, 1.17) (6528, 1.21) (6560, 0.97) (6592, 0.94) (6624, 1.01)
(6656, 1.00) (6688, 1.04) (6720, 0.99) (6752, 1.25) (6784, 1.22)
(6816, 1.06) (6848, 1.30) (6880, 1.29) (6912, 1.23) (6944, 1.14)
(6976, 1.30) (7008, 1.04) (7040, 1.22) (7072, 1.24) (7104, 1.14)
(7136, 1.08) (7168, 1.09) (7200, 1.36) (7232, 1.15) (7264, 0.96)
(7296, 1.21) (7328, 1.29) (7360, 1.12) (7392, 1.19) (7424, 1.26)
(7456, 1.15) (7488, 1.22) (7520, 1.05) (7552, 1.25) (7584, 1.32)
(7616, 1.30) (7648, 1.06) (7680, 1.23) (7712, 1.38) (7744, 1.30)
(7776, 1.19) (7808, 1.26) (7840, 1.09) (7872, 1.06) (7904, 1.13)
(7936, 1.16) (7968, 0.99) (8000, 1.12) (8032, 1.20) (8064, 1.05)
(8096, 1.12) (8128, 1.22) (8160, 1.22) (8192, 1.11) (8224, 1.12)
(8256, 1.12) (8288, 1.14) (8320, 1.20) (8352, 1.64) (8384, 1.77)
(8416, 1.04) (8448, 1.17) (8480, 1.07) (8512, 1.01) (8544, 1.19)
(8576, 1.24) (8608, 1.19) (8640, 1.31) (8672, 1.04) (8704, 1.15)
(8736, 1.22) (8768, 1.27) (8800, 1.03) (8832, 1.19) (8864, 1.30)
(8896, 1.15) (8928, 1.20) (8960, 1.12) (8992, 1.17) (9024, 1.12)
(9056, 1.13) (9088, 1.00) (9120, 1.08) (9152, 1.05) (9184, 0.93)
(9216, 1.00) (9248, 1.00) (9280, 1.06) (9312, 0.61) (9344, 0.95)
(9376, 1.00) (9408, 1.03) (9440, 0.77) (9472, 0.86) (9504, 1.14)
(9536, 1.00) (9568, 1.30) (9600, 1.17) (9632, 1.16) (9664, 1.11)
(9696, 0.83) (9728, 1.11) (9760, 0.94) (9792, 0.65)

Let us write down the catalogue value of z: 0.27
